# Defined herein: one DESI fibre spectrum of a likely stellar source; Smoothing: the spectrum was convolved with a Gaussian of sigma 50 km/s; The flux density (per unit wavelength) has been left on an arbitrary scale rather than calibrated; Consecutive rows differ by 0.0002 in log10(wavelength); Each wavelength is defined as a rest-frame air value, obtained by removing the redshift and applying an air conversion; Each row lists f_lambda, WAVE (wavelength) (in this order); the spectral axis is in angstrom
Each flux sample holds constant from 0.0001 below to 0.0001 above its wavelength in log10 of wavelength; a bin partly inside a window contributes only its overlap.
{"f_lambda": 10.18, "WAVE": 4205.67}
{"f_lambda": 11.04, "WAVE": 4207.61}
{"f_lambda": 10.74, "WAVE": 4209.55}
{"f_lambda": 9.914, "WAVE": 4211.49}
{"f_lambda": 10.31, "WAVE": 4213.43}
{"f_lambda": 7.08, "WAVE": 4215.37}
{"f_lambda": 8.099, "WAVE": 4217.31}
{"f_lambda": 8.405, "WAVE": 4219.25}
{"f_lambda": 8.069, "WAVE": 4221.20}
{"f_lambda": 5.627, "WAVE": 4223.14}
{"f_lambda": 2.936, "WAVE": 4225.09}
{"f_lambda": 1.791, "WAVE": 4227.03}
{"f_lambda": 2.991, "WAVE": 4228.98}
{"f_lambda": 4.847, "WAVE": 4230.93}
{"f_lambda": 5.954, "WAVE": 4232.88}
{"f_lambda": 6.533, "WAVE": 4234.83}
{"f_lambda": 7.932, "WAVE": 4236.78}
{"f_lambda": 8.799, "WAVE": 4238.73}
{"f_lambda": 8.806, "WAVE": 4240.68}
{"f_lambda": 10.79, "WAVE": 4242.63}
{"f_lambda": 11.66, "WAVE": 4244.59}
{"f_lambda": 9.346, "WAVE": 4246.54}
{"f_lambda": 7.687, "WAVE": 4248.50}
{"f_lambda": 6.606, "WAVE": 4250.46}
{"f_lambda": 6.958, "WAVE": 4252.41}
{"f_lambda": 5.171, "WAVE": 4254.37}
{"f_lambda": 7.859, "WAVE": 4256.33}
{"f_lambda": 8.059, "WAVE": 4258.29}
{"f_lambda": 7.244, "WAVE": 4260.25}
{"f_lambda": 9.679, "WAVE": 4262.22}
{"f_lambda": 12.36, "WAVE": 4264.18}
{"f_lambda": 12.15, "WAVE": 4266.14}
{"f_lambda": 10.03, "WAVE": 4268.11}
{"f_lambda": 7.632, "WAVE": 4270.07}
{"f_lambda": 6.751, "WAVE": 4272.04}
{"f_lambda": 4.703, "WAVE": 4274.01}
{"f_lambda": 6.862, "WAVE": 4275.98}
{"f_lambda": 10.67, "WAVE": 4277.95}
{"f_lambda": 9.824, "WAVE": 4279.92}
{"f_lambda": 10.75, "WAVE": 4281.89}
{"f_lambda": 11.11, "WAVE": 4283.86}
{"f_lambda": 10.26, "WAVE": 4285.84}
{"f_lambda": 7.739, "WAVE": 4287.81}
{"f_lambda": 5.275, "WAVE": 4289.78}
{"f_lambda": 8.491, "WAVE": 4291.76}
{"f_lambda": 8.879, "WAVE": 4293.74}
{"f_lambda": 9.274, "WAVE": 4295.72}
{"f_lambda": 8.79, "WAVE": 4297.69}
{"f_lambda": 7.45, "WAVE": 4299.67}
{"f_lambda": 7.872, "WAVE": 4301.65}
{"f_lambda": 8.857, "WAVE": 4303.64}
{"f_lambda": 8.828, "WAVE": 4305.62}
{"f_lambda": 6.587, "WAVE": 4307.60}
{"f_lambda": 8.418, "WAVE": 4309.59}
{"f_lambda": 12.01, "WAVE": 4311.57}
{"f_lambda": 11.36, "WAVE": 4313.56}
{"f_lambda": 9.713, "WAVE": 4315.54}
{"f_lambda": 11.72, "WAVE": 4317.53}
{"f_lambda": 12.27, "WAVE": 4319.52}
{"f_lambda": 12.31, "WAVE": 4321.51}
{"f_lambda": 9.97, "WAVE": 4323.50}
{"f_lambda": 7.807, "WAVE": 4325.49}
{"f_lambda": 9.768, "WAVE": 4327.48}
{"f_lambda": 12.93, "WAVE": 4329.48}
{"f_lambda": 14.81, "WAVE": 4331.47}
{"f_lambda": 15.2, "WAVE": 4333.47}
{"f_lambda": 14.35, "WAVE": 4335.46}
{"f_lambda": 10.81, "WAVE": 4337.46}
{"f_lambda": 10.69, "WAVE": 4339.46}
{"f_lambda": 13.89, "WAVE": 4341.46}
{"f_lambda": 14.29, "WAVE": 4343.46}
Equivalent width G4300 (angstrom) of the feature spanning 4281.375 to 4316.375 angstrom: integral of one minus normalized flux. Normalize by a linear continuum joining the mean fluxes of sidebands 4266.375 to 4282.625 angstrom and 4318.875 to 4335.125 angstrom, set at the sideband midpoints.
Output 4.0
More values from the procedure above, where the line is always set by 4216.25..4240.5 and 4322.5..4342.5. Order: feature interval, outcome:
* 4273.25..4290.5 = 0.9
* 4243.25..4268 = -3.7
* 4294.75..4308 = 2.5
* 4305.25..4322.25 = 0.9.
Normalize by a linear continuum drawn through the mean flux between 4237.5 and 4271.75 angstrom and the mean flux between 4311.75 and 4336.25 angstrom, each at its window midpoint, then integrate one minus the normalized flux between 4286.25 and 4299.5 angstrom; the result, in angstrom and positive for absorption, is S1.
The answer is 3.0 angstrom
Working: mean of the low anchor 8.82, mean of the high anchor 11.8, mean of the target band 8.14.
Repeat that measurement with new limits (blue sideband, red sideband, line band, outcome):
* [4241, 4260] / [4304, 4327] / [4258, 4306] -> 1.5 angstrom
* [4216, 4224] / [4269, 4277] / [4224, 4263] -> 0.0 angstrom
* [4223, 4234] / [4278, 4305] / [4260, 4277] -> -4.1 angstrom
